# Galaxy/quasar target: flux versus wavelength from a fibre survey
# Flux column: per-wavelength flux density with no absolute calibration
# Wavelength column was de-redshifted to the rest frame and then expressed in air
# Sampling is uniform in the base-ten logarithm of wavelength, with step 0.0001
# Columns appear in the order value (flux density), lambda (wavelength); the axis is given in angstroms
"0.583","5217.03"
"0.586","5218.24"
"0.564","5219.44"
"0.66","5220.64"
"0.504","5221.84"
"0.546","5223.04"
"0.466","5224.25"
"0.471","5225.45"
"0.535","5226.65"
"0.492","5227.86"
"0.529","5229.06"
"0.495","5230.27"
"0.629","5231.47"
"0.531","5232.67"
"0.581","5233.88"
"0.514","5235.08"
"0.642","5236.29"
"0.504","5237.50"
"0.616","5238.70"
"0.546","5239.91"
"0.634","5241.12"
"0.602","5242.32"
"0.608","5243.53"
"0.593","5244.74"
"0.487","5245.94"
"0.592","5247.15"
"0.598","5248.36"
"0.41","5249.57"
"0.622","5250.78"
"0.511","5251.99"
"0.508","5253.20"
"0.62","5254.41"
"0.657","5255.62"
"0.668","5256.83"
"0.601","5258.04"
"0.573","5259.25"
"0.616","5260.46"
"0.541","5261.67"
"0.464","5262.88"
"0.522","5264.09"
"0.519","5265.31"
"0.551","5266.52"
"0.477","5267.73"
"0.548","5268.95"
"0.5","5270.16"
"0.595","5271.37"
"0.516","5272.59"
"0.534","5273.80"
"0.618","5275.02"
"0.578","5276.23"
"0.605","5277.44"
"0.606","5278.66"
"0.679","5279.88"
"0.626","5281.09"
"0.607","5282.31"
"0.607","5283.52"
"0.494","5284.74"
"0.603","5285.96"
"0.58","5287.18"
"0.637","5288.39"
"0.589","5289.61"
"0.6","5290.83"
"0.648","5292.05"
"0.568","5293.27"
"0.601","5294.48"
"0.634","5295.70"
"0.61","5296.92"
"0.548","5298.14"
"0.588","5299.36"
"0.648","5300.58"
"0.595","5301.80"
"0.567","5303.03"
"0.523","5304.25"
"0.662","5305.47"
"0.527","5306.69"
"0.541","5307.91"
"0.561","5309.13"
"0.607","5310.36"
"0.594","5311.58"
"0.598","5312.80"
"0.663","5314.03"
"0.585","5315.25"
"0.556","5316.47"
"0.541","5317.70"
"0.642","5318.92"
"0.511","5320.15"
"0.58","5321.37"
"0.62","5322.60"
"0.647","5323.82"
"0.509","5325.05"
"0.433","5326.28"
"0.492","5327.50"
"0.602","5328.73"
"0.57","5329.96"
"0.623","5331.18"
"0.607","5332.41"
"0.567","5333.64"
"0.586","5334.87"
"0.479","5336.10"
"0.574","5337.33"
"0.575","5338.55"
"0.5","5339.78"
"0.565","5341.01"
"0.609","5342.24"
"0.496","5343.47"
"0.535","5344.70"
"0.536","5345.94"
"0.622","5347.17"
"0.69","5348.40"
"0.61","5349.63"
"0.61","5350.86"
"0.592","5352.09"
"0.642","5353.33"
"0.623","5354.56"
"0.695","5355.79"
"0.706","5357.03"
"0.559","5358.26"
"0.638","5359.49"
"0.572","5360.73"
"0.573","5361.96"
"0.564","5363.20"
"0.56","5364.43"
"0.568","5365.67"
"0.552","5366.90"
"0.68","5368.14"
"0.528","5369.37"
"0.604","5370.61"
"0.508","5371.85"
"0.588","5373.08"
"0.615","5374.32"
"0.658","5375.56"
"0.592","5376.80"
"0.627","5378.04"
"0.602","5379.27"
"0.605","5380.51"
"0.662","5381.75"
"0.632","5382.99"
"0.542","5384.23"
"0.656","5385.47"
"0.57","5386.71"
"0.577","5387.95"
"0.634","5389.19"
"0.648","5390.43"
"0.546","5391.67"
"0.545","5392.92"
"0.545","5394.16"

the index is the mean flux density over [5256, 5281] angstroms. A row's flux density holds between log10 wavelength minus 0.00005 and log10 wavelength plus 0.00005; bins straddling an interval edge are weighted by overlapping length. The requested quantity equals 0.568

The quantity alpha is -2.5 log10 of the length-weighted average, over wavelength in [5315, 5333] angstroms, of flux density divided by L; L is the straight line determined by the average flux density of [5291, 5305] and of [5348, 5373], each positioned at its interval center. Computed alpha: 0.06 mag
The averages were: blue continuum 0.594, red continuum 0.603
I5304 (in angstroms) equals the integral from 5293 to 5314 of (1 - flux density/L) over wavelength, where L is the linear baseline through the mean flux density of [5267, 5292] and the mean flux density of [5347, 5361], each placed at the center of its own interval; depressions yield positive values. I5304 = 0.3 angstroms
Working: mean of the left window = 0.581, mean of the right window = 0.632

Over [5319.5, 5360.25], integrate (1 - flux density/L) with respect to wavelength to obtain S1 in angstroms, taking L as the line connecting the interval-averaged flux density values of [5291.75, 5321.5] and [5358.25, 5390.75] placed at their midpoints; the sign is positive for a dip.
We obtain 0.7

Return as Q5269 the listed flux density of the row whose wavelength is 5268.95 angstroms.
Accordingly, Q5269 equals 0.548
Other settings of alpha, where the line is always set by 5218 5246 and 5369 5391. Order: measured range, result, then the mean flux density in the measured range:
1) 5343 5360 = -0.03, 0.612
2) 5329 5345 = 0.05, 0.562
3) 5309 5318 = -0.02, 0.591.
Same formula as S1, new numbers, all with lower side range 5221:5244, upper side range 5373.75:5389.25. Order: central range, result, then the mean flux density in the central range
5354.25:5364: -0.2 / 0.615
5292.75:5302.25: -0.4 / 0.6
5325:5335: 0.6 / 0.555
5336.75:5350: 0.5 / 0.573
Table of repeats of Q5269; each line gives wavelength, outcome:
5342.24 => 0.609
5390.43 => 0.648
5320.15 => 0.511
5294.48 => 0.601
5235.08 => 0.514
